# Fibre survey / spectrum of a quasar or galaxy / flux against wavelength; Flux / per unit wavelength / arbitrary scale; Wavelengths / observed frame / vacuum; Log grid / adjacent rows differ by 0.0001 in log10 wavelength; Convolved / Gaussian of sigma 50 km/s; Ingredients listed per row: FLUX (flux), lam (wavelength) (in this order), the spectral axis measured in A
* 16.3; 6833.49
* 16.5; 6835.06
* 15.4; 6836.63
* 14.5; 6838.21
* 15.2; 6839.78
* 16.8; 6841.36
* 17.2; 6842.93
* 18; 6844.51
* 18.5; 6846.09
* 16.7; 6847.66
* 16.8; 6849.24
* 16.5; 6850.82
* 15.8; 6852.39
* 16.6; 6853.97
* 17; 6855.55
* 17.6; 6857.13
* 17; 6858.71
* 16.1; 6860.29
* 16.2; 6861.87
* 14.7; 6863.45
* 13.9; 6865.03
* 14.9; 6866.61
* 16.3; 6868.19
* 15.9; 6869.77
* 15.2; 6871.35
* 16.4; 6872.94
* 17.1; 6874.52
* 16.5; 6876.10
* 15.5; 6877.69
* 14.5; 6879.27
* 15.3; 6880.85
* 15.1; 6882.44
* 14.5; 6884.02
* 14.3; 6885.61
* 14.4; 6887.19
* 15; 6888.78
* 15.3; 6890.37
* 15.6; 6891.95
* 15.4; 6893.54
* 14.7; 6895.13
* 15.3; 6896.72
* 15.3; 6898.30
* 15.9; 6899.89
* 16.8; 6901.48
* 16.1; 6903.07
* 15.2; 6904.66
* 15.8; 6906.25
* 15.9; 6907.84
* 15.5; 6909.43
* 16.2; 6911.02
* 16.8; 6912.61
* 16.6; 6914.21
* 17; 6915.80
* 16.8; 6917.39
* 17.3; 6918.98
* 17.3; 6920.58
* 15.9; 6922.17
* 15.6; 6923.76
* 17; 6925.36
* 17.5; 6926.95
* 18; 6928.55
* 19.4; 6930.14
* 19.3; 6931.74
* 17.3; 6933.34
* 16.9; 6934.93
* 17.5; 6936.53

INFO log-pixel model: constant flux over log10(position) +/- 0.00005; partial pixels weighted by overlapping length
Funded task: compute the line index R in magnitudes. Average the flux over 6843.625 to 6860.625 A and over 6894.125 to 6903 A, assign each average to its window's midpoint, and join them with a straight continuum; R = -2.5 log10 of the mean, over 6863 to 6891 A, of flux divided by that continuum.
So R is 0.07 mag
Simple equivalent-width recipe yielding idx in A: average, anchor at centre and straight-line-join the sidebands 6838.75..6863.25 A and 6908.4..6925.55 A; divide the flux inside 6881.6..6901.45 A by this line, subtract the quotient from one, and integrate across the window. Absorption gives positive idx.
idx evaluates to 1.75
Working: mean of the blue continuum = 16.7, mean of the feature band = 15.1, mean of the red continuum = 16.5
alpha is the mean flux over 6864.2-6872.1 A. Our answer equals 15.2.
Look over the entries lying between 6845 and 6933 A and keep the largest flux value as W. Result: 19.4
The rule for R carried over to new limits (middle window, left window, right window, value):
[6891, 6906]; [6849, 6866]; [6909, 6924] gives 0.057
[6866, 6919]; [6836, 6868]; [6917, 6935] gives 0.079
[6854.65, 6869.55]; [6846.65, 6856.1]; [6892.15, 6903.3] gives 0.028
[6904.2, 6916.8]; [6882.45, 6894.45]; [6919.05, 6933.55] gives 0.017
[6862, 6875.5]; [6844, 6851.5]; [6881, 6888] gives 0.010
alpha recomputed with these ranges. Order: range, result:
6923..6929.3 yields 17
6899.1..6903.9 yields 16.3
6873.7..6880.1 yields 15.9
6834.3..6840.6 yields 15.4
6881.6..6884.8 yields 14.8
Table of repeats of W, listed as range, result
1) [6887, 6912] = 16.8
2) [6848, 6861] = 17.6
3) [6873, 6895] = 17.1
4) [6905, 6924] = 17.3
